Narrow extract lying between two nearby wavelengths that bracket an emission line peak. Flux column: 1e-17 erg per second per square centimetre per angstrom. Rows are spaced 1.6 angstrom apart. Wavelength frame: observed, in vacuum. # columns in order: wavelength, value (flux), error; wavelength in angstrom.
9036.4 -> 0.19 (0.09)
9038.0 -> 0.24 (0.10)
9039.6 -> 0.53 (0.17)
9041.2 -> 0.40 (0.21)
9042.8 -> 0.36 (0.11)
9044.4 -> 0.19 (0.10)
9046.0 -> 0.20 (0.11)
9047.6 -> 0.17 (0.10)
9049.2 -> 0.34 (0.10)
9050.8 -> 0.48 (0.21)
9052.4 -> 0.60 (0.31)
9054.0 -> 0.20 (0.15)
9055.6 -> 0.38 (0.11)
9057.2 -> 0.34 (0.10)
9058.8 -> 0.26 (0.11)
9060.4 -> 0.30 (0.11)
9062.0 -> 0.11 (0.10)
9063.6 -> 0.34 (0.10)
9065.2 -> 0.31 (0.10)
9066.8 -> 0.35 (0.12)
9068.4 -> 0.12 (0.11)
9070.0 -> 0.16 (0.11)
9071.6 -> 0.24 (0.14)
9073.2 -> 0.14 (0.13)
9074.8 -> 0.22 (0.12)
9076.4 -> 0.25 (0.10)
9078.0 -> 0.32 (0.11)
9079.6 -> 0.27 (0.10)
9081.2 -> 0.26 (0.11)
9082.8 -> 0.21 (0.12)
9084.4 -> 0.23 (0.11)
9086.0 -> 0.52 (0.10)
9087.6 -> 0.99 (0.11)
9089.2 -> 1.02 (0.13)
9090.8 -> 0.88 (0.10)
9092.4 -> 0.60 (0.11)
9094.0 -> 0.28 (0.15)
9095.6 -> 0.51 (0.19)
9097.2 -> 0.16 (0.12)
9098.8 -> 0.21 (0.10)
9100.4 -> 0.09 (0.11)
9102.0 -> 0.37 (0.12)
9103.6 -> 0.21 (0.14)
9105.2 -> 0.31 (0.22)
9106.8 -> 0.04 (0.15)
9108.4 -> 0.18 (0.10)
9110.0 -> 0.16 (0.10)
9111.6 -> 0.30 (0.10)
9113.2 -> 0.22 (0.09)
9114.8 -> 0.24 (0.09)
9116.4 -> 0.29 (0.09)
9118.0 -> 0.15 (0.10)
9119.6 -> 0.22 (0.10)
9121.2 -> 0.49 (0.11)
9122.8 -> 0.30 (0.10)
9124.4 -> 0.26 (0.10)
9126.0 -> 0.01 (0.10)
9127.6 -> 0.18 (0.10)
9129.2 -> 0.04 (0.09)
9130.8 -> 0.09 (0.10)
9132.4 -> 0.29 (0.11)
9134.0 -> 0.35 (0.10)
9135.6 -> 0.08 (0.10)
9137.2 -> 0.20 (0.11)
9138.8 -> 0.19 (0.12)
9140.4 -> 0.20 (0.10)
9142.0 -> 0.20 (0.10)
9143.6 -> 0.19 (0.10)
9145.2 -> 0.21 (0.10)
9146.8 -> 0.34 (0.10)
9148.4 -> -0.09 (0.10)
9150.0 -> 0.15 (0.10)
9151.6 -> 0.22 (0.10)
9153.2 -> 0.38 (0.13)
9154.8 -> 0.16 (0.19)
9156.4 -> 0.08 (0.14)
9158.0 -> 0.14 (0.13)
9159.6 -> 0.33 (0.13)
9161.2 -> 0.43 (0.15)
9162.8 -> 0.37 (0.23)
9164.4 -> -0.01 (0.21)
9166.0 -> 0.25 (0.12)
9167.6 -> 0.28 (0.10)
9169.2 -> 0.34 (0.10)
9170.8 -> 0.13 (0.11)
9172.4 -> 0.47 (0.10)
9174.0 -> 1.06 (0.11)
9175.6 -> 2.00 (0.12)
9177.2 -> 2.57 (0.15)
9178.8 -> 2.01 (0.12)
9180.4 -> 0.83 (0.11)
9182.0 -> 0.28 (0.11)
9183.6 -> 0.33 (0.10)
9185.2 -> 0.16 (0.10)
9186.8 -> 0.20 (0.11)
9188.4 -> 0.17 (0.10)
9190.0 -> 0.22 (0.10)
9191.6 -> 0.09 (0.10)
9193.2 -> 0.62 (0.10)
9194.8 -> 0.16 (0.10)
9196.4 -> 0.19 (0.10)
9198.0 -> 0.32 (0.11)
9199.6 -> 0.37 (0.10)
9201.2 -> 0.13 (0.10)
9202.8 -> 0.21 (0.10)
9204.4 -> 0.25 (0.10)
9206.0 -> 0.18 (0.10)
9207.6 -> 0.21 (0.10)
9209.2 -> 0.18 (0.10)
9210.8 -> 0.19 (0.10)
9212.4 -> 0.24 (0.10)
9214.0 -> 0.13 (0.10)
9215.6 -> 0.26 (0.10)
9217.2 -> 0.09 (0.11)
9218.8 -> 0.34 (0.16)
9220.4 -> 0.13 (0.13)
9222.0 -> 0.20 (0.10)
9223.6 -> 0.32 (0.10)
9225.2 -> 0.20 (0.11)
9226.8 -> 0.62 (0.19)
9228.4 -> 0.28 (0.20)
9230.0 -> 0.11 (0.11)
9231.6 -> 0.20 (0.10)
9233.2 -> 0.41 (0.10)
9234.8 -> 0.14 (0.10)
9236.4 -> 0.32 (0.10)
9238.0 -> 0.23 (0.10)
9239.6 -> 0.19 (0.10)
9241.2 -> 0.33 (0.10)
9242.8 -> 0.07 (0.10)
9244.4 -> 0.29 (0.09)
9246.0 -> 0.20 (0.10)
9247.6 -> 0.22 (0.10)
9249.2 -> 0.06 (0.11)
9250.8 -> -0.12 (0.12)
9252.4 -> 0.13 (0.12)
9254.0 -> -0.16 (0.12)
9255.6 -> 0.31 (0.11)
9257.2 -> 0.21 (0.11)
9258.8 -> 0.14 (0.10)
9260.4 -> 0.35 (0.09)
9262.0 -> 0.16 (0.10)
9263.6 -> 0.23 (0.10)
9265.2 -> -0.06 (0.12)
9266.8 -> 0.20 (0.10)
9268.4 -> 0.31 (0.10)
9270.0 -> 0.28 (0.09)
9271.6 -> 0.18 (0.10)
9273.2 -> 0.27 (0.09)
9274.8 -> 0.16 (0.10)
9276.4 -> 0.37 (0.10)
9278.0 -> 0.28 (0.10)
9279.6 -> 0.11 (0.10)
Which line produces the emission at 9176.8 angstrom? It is [O III] 5007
